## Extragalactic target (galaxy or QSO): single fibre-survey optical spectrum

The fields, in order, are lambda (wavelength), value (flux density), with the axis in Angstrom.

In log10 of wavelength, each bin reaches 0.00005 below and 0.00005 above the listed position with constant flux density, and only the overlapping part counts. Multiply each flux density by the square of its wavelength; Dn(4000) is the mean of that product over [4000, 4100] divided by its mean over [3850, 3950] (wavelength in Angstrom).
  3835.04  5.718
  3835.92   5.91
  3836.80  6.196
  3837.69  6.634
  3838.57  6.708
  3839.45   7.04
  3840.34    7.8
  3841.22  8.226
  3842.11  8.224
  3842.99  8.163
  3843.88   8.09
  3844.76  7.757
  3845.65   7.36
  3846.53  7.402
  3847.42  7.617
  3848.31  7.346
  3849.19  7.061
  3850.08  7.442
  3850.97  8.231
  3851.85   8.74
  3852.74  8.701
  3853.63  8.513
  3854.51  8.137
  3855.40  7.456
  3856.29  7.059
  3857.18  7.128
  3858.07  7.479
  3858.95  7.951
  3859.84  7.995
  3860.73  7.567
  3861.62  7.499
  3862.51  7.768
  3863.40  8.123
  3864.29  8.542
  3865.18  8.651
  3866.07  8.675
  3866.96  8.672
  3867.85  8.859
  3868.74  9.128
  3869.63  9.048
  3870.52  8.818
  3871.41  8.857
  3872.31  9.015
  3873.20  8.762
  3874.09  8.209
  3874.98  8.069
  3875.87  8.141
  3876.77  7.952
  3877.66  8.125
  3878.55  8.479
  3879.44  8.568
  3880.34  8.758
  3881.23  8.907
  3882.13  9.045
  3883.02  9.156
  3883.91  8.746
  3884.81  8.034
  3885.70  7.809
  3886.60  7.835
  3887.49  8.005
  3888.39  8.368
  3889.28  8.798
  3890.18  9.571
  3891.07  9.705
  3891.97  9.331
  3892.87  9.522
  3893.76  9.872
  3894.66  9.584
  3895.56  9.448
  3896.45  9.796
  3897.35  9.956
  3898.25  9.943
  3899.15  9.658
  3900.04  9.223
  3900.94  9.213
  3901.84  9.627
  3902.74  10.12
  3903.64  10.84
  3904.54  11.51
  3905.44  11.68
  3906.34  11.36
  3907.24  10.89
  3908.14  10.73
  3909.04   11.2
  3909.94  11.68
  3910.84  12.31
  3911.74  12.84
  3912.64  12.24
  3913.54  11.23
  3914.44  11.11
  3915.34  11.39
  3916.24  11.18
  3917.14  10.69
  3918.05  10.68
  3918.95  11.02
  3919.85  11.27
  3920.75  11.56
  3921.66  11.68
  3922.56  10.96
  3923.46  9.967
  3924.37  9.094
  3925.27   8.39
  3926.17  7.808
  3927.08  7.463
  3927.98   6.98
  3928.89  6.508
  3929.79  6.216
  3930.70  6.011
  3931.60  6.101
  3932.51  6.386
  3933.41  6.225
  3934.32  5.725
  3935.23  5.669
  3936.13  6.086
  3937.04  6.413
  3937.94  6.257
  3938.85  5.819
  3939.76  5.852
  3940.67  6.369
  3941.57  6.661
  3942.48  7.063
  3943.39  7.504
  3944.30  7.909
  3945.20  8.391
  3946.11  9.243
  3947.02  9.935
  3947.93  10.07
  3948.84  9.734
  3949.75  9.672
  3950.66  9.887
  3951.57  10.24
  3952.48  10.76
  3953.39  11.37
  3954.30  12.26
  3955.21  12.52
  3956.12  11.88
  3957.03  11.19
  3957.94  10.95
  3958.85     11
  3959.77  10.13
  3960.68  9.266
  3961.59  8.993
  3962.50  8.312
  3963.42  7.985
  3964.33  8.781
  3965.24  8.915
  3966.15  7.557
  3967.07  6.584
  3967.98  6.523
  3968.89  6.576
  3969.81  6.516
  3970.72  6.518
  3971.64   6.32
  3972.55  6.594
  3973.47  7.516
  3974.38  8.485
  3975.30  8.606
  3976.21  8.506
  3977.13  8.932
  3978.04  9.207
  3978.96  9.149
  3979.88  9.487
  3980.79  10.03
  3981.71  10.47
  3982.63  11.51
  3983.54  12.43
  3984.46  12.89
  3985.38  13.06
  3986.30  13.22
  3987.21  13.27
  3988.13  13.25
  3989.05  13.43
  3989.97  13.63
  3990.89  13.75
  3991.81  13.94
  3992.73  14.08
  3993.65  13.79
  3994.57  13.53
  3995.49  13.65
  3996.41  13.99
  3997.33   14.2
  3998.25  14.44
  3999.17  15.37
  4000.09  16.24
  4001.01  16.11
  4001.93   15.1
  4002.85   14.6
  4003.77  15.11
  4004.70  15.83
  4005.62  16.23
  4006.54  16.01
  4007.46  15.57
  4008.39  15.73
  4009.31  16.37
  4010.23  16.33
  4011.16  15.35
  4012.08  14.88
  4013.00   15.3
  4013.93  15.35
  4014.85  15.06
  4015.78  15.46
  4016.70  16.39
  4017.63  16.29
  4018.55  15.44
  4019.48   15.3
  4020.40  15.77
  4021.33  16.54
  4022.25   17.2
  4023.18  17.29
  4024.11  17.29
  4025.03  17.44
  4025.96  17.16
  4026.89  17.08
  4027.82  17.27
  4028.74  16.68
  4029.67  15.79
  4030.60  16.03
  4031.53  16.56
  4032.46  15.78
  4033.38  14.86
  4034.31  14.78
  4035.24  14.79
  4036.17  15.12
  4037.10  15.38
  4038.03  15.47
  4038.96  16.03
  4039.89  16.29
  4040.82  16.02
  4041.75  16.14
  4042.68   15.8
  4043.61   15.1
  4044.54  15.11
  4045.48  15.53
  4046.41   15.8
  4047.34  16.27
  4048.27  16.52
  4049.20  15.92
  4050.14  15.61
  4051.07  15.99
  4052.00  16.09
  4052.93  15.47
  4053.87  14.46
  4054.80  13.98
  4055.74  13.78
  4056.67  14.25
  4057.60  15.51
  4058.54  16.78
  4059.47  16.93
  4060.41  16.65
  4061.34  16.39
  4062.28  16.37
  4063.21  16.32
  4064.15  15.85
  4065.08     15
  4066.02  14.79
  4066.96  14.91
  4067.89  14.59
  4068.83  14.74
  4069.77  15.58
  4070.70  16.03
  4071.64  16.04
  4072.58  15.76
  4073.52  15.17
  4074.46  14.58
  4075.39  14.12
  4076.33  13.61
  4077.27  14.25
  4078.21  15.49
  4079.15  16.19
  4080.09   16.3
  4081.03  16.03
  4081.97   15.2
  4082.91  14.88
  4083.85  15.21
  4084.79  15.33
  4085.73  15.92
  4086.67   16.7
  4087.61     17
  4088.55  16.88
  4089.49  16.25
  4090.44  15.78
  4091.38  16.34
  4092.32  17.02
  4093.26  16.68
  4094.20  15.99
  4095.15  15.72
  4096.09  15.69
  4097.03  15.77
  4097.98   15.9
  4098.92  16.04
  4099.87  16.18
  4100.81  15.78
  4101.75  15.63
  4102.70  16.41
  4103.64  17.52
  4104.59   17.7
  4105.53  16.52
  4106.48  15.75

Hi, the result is 1.9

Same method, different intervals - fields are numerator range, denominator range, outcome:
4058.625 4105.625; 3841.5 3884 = 2.16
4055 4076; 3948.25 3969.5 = 1.70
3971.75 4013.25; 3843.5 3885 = 1.70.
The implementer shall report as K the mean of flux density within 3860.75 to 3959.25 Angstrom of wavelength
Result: 9.16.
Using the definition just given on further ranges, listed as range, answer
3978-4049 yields 15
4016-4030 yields 16.6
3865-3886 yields 8.61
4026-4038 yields 15.9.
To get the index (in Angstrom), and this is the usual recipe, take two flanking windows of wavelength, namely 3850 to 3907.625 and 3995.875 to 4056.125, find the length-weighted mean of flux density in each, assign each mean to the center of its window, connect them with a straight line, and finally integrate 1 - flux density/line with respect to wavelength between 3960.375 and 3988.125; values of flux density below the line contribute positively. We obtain 8.8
